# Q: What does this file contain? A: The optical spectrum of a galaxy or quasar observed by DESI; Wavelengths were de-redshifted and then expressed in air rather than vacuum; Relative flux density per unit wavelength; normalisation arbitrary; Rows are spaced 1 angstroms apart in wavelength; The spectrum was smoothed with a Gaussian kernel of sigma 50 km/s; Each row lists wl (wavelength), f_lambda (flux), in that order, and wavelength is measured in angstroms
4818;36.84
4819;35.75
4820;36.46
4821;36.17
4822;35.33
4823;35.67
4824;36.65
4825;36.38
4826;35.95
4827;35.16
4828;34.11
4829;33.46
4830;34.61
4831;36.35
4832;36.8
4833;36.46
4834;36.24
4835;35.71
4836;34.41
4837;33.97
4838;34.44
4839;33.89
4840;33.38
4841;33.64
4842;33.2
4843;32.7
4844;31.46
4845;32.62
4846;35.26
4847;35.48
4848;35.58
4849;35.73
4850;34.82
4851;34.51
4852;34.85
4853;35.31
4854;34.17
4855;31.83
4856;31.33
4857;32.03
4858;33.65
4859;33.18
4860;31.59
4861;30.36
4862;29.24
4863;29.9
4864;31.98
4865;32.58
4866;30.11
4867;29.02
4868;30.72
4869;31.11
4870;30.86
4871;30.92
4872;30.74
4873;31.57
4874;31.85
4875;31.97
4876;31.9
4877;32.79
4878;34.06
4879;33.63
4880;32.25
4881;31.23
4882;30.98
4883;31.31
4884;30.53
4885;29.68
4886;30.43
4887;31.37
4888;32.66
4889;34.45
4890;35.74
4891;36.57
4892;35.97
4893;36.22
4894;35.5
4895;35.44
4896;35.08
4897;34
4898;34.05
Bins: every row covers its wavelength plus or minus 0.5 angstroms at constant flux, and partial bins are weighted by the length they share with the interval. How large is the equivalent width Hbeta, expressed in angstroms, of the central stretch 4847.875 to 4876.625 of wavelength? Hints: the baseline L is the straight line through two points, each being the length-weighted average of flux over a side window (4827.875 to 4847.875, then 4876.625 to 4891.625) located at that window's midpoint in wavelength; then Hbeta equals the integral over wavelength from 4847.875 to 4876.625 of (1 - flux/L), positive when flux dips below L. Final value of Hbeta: 1.1 angstroms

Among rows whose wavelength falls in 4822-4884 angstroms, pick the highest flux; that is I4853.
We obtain 36.8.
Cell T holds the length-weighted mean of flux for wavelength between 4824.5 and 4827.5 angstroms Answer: 35.8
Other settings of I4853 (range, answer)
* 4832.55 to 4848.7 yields 36.46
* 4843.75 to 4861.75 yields 35.73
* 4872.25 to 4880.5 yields 34.06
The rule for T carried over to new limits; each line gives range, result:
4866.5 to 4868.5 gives 29.9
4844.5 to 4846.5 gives 33.9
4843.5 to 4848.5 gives 34.1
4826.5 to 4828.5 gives 34.6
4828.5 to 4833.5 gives 35.5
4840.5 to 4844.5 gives 32.8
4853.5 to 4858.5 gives 32.6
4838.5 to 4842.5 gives 33.5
